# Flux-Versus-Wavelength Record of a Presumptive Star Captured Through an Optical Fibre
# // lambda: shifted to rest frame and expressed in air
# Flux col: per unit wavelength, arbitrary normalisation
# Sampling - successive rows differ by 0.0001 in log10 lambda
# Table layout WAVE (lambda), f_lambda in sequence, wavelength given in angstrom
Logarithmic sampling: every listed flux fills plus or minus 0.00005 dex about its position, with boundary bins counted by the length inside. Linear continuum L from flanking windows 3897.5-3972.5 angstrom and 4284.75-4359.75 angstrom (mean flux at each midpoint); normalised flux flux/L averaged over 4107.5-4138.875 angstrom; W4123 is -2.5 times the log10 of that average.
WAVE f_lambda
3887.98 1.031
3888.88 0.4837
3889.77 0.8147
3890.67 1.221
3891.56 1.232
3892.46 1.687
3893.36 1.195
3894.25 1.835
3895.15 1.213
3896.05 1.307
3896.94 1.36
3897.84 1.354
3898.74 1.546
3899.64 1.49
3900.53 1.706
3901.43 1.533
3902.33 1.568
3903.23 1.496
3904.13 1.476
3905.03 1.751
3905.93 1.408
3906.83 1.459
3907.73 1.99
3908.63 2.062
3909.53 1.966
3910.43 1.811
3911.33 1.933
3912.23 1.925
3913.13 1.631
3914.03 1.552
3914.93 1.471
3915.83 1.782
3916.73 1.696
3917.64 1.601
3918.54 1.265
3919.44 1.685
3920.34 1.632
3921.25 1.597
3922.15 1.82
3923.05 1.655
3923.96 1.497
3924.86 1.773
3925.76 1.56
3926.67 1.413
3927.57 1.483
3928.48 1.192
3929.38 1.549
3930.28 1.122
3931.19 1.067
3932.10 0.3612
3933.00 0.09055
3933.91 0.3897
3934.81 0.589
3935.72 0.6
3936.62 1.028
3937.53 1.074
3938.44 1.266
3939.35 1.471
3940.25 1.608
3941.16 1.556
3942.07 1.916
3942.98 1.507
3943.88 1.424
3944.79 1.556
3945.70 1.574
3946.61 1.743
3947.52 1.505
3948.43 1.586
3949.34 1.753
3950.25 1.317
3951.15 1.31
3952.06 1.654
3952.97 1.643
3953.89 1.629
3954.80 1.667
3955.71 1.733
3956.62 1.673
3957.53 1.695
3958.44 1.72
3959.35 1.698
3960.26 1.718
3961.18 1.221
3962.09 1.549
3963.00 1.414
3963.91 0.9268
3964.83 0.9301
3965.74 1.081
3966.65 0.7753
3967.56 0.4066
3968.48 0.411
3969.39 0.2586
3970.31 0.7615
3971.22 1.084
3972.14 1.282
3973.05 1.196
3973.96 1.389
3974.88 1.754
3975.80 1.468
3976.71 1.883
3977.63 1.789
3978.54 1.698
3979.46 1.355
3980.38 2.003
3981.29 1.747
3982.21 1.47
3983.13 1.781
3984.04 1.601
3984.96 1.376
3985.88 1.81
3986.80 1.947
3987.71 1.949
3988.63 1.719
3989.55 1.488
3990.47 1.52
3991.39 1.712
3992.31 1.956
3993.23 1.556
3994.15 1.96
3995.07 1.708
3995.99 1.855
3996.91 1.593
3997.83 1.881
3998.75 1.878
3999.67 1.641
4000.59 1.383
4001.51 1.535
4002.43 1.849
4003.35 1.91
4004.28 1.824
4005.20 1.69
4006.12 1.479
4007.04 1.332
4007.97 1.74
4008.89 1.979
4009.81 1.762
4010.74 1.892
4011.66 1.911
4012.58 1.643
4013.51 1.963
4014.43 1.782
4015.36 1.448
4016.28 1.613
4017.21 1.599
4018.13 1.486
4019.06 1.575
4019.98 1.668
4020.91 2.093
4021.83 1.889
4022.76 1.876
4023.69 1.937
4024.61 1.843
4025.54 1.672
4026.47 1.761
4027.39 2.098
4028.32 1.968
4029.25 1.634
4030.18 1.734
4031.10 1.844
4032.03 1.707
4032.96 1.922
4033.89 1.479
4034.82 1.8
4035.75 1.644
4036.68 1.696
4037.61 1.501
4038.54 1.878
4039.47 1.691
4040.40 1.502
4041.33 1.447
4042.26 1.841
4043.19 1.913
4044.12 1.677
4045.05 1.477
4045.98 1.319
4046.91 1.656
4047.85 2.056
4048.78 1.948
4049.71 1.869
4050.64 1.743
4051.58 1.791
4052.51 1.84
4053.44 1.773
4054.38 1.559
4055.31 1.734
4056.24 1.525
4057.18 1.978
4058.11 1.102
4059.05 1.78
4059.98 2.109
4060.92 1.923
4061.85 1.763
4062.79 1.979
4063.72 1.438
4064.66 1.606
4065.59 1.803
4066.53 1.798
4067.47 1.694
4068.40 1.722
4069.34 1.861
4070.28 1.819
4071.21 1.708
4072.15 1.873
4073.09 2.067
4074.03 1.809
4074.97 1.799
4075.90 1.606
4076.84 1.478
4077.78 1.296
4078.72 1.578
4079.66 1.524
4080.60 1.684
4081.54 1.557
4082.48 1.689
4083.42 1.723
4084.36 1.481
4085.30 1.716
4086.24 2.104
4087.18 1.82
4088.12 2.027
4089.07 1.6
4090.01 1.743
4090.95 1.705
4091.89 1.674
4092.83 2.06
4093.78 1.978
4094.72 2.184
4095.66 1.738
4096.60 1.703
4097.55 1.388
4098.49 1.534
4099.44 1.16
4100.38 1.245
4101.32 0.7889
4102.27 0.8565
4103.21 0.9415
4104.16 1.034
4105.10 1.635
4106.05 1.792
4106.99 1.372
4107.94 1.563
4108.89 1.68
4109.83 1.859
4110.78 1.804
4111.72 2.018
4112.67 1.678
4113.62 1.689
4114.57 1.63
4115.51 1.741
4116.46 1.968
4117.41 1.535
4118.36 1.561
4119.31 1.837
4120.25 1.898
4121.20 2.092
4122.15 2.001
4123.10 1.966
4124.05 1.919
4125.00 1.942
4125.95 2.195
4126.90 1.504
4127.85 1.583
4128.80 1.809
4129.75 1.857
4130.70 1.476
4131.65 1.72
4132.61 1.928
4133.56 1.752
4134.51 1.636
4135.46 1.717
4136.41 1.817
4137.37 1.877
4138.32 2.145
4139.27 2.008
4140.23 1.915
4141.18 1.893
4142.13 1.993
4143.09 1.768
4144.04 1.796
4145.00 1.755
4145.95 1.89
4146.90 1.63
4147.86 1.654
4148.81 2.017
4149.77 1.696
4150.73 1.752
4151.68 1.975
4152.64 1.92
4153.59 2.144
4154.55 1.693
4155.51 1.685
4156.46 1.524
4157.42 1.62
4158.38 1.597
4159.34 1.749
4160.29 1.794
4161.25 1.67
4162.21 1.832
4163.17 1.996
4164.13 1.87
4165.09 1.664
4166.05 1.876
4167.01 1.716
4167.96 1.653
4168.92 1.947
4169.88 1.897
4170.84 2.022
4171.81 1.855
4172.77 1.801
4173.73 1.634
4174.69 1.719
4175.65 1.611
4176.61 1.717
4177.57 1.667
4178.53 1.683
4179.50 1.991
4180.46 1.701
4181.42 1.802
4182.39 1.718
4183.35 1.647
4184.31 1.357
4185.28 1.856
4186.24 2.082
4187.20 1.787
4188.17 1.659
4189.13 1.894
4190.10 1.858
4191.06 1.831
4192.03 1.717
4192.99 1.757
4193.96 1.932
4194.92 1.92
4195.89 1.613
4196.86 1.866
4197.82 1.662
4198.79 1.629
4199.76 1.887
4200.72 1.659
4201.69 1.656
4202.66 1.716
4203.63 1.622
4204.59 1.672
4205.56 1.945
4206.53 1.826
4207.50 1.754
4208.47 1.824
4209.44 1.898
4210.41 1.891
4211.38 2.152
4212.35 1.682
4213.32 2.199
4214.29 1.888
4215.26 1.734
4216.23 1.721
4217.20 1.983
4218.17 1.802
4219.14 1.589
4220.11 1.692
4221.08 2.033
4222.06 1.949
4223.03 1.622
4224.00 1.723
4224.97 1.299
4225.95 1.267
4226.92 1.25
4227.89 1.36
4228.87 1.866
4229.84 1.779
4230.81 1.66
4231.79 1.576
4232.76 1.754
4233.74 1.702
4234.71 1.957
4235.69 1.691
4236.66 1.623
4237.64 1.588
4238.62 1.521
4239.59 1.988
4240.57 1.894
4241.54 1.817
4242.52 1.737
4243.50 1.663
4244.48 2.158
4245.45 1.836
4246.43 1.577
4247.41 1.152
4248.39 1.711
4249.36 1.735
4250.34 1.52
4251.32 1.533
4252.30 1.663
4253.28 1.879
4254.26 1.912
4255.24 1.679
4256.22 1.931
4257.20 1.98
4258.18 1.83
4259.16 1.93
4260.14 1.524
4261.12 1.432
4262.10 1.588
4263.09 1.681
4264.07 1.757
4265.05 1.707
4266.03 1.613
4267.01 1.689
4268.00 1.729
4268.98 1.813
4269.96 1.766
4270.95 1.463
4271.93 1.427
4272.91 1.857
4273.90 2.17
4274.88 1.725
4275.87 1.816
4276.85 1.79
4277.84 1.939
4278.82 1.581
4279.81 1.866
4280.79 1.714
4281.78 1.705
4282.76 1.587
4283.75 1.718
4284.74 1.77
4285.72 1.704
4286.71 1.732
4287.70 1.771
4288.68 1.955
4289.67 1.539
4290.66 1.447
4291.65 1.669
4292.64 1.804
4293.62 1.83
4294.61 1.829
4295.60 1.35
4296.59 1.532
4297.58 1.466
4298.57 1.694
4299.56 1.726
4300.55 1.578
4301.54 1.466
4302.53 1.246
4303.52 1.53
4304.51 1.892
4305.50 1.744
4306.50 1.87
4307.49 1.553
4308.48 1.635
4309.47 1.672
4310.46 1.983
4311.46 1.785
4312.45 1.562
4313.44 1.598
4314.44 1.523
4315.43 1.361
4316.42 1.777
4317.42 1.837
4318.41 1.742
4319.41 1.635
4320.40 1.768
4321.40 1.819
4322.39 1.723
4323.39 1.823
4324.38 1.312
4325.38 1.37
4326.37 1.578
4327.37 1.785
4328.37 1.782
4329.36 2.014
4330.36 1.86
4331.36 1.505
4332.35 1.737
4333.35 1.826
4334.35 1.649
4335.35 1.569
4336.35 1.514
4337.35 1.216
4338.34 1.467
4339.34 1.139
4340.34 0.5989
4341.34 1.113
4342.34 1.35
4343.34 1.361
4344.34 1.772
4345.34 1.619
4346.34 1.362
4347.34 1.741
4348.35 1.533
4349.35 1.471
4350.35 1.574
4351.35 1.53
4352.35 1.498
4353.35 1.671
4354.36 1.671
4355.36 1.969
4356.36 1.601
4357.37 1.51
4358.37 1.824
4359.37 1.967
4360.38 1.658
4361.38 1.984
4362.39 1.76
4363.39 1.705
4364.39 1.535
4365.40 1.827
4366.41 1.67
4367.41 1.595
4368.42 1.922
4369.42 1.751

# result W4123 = -0.19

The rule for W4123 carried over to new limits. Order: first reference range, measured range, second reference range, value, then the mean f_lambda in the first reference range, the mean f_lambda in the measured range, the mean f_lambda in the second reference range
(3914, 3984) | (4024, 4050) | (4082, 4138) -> -0.122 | 1.38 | 1.74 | 1.7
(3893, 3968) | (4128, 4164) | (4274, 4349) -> -0.163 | 1.44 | 1.8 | 1.63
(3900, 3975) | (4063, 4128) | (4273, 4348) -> -0.124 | 1.4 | 1.68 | 1.64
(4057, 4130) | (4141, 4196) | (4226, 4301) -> -0.054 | 1.7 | 1.78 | 1.7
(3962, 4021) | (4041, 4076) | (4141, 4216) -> -0.075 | 1.55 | 1.75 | 1.79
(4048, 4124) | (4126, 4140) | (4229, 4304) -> -0.057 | 1.69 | 1.79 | 1.7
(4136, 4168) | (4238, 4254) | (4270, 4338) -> 0.010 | 1.81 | 1.71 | 1.68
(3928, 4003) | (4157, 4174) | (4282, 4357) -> -0.170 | 1.42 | 1.79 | 1.61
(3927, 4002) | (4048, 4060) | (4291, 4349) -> -0.191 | 1.42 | 1.75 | 1.6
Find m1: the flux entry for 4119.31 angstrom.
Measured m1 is 1.837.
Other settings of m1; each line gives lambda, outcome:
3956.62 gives 1.673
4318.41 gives 1.742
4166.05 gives 1.876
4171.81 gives 1.855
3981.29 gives 1.747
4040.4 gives 1.502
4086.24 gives 2.104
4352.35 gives 1.498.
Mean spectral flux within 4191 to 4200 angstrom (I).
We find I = 1.78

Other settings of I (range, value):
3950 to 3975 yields 1.28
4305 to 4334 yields 1.7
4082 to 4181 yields 1.74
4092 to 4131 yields 1.67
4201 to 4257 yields 1.74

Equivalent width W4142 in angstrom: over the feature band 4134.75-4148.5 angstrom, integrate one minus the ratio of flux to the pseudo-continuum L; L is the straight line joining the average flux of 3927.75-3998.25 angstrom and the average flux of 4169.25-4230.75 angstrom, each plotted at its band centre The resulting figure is -1.4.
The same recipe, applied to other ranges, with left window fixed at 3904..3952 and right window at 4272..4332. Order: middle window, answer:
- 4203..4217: -1.81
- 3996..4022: -3.62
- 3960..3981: 3.54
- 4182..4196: -1.38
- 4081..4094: -1.81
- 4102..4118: -0.15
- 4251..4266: -0.62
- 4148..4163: -1.69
